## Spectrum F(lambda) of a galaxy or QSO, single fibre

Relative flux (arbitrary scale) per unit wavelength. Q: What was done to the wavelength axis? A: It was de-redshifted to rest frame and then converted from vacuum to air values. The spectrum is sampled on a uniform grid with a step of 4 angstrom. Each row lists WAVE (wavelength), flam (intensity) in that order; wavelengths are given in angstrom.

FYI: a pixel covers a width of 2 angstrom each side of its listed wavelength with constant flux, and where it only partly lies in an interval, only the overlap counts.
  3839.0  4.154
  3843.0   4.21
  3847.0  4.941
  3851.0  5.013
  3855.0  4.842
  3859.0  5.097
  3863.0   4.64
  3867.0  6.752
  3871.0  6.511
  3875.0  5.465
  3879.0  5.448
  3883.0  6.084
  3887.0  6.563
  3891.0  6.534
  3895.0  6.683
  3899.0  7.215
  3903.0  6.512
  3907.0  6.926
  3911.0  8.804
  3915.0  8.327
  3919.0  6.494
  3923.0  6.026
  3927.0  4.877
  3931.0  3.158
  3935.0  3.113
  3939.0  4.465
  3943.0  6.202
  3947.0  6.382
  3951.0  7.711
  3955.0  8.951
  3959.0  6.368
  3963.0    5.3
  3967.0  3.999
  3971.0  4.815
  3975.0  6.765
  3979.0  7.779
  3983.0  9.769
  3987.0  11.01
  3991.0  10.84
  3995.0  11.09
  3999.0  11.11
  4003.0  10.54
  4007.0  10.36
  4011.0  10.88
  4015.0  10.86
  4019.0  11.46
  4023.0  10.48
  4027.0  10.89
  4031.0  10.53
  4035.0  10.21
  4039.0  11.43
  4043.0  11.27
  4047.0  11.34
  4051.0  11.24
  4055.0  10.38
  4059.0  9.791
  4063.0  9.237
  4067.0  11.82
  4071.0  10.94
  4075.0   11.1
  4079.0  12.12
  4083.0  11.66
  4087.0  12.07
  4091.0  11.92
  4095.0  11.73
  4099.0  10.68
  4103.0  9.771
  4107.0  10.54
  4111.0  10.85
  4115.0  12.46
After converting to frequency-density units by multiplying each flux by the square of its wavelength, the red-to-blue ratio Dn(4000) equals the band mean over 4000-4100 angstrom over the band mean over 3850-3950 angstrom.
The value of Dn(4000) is 2.0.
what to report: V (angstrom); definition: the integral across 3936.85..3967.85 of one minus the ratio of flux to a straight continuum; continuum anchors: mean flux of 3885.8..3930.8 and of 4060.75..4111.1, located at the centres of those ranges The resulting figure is 6.11 angstrom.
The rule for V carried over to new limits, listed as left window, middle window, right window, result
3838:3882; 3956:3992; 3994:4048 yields 7.6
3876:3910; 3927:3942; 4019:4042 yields 7.5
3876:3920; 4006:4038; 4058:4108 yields -3.6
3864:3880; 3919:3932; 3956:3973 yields 1.3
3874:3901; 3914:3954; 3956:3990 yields 6.4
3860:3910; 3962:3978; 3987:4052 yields 6.7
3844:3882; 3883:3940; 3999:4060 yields 5.9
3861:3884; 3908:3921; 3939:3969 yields -3.8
